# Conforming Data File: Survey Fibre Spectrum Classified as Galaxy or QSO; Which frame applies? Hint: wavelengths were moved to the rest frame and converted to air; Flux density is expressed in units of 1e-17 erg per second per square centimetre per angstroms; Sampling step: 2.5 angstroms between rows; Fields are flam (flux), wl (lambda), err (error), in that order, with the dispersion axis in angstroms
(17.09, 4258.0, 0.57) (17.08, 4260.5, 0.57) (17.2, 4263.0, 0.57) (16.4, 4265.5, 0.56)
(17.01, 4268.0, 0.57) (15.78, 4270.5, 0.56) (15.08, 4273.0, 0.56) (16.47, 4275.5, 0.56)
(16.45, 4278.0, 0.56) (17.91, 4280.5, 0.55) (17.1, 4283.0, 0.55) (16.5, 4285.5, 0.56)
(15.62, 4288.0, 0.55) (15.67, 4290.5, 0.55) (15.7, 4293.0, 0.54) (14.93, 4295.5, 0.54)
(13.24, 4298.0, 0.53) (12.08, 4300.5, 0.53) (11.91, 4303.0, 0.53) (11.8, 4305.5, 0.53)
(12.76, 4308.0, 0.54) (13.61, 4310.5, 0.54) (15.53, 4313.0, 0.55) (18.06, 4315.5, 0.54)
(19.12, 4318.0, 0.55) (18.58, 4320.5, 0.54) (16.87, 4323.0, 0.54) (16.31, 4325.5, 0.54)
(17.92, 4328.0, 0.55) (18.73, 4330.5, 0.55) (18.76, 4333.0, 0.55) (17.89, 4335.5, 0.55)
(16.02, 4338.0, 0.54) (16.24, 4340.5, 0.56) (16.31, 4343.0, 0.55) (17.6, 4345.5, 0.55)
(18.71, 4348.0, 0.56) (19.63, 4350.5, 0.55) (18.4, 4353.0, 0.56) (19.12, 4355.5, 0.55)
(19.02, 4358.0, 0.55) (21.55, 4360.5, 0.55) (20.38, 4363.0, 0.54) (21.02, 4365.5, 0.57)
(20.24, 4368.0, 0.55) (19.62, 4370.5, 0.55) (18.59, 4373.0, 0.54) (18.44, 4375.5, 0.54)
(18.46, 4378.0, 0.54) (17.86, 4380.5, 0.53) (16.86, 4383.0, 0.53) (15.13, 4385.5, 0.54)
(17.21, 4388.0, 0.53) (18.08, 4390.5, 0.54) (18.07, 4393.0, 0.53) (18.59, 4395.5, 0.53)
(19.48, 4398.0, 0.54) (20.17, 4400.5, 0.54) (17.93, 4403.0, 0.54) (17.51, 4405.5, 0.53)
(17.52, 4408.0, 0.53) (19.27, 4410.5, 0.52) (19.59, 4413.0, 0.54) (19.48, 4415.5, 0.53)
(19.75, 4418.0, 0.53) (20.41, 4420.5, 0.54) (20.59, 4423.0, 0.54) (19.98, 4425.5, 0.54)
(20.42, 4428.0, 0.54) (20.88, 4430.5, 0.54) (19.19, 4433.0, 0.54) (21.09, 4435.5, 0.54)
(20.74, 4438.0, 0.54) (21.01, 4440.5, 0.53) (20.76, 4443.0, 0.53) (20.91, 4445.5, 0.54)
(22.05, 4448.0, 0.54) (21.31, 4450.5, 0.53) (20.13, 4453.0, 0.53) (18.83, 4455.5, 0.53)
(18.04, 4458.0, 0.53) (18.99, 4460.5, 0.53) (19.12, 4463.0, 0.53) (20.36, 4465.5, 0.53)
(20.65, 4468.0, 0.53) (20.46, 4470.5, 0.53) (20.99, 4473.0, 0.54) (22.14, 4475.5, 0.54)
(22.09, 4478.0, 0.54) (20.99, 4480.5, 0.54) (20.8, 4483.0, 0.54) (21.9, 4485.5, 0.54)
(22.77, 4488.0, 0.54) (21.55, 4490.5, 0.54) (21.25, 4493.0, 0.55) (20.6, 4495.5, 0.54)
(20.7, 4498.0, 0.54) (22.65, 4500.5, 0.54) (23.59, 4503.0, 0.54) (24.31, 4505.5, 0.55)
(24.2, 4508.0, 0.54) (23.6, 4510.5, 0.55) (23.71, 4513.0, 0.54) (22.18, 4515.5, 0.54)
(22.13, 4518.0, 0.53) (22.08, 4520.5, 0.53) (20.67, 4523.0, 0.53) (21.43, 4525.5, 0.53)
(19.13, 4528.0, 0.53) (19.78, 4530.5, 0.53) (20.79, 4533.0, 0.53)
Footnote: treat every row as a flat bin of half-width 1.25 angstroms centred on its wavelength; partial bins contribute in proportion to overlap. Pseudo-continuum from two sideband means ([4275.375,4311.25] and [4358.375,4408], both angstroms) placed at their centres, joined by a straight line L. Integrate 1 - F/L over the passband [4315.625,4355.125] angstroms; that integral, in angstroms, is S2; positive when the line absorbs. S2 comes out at -3.0 angstroms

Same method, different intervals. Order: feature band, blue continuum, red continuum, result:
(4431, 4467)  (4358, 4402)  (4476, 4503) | 0.67 angstroms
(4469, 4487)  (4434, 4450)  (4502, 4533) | 0.20 angstroms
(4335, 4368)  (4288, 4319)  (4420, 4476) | -4.37 angstroms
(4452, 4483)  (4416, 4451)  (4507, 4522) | 1.92 angstroms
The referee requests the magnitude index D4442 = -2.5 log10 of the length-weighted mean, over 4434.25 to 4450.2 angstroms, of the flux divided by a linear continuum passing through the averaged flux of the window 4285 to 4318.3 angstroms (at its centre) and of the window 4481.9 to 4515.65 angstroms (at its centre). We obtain -0.05 mag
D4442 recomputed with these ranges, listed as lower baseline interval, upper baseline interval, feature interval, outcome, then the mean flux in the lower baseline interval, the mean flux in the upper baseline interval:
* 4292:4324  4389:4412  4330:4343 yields -0.09 mag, 14.9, 18.5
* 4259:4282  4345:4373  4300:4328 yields 0.18 mag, 16.6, 19.6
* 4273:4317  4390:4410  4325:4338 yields -0.10 mag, 15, 18.5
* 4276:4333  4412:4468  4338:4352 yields -0.03 mag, 15.8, 20.2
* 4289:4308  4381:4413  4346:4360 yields -0.19 mag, 13.6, 18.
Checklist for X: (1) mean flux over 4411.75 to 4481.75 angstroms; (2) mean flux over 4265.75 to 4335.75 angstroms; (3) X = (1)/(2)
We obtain 1.28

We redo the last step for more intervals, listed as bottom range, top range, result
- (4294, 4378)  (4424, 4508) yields 1.22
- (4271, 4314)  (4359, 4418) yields 1.26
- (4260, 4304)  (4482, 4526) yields 1.42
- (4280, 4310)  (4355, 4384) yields 1.33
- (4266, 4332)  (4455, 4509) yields 1.34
